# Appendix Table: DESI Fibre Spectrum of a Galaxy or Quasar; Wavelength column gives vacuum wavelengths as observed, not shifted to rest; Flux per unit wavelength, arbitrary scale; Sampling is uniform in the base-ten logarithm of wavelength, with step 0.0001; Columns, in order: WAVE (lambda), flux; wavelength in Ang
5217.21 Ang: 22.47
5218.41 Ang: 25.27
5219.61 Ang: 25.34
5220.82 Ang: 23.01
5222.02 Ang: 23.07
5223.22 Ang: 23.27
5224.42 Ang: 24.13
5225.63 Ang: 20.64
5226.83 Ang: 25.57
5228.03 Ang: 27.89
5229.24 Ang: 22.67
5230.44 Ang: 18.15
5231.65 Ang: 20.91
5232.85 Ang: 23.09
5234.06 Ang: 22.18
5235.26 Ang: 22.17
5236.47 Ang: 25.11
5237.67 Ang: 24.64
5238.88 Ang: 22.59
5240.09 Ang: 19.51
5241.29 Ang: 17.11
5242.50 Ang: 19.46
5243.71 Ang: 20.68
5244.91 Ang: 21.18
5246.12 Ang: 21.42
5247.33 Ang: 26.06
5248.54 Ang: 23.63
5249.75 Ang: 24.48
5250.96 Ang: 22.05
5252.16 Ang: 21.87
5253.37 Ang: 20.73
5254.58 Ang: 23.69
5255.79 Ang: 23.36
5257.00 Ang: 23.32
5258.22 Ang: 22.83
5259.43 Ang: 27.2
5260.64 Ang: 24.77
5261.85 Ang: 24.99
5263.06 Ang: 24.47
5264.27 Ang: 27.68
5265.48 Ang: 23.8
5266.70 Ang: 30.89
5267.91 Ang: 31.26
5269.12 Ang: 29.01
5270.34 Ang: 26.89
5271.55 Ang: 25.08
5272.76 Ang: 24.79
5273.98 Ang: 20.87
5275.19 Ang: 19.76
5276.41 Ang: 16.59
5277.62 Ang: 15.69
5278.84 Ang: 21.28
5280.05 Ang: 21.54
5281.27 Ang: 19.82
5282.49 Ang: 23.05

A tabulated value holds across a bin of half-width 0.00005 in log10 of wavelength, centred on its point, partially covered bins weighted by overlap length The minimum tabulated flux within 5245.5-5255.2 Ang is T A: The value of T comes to 20.73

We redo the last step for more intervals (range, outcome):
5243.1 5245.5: 20.68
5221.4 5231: 18.15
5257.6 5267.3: 22.83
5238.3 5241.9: 17.11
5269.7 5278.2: 15.69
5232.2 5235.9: 22.17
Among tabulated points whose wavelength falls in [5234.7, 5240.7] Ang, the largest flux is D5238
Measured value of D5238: 25.11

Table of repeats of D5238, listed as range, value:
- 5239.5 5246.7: 21.42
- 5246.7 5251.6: 26.06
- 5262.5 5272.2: 31.26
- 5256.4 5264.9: 27.68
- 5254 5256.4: 23.69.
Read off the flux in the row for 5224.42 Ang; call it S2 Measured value 24.13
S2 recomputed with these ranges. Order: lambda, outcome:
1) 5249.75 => 24.48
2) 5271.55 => 25.08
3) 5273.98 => 20.87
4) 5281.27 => 19.82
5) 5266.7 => 30.89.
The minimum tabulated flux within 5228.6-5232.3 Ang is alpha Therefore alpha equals 18.15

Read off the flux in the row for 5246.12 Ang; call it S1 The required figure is 21.42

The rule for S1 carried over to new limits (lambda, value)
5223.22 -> 23.27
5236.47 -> 25.11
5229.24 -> 22.67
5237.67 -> 24.64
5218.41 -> 25.27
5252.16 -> 21.87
